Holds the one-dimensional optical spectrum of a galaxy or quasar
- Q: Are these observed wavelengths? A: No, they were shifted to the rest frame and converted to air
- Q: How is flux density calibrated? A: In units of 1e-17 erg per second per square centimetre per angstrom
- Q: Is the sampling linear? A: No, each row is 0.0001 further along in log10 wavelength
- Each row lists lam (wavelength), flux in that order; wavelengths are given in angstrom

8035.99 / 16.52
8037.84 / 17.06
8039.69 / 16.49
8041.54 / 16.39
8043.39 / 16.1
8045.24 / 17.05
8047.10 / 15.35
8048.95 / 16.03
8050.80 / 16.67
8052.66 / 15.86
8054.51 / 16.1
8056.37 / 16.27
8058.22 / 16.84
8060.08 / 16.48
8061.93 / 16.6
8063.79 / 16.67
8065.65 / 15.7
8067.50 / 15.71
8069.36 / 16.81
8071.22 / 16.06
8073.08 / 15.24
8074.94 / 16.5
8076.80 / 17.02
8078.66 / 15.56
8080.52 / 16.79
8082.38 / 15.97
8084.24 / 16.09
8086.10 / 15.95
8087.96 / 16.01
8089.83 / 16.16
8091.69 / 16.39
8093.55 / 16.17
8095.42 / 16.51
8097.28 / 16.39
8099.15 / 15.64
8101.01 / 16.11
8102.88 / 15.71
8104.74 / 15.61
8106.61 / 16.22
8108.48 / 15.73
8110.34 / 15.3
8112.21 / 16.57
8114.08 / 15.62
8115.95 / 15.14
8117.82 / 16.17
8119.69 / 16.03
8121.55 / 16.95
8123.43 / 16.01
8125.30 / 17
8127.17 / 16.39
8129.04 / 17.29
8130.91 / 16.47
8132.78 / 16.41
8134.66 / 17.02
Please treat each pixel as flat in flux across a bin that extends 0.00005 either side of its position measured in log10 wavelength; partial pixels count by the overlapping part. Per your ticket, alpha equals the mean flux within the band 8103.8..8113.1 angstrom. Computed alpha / 15.9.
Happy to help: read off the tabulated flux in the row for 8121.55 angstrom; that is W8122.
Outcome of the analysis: 16.95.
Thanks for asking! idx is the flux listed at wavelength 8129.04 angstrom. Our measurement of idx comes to 17.29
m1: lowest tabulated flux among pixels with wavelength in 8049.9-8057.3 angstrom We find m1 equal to 15.86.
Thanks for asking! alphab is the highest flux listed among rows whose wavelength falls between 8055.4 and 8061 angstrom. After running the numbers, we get 16.84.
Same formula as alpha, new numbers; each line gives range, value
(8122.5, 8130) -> 16.7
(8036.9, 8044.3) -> 16.5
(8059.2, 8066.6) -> 16.4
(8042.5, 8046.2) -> 16.5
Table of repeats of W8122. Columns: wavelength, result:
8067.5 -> 15.71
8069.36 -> 16.81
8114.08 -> 15.62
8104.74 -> 15.61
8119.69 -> 16.03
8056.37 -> 16.27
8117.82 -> 16.17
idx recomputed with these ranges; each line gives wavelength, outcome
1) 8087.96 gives 16.01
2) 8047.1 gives 15.35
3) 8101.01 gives 16.11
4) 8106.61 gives 16.22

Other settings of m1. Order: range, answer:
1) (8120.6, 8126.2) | 16.01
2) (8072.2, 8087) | 15.24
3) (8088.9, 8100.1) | 15.64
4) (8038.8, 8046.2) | 16.1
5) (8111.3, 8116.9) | 15.14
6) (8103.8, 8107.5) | 15.61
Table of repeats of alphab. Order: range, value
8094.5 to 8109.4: 16.51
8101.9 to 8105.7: 15.71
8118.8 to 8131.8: 17.29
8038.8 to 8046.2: 17.05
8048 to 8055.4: 16.67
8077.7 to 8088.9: 16.79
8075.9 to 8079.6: 17.02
